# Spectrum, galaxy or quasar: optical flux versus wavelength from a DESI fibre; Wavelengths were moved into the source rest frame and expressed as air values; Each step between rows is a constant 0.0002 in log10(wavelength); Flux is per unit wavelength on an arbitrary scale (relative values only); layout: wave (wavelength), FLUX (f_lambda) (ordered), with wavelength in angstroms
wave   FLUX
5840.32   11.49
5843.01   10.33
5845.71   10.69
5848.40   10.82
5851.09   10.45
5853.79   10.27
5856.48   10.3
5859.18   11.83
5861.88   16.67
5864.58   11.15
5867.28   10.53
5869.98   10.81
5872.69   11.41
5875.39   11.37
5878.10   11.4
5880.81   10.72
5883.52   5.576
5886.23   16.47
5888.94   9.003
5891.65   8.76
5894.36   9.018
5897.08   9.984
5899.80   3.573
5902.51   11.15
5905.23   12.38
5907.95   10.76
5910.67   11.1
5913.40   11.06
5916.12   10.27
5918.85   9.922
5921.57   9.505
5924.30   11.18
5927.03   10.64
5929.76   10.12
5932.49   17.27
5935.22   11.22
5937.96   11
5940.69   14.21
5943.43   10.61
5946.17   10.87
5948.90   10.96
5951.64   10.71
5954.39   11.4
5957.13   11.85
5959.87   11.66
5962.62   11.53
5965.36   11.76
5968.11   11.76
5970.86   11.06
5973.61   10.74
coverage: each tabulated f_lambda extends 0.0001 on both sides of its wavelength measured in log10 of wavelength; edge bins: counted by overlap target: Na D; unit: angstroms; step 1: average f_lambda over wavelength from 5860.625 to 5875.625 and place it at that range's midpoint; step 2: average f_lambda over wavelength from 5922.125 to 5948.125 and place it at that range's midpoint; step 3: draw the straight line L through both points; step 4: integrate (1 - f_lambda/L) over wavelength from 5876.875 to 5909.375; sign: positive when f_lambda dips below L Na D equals 5.55 angstroms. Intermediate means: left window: 12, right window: 11.8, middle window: 9.9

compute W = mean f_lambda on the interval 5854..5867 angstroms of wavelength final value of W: 12.1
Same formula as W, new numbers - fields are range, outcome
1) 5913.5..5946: 11.4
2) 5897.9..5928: 10.1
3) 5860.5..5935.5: 10.8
